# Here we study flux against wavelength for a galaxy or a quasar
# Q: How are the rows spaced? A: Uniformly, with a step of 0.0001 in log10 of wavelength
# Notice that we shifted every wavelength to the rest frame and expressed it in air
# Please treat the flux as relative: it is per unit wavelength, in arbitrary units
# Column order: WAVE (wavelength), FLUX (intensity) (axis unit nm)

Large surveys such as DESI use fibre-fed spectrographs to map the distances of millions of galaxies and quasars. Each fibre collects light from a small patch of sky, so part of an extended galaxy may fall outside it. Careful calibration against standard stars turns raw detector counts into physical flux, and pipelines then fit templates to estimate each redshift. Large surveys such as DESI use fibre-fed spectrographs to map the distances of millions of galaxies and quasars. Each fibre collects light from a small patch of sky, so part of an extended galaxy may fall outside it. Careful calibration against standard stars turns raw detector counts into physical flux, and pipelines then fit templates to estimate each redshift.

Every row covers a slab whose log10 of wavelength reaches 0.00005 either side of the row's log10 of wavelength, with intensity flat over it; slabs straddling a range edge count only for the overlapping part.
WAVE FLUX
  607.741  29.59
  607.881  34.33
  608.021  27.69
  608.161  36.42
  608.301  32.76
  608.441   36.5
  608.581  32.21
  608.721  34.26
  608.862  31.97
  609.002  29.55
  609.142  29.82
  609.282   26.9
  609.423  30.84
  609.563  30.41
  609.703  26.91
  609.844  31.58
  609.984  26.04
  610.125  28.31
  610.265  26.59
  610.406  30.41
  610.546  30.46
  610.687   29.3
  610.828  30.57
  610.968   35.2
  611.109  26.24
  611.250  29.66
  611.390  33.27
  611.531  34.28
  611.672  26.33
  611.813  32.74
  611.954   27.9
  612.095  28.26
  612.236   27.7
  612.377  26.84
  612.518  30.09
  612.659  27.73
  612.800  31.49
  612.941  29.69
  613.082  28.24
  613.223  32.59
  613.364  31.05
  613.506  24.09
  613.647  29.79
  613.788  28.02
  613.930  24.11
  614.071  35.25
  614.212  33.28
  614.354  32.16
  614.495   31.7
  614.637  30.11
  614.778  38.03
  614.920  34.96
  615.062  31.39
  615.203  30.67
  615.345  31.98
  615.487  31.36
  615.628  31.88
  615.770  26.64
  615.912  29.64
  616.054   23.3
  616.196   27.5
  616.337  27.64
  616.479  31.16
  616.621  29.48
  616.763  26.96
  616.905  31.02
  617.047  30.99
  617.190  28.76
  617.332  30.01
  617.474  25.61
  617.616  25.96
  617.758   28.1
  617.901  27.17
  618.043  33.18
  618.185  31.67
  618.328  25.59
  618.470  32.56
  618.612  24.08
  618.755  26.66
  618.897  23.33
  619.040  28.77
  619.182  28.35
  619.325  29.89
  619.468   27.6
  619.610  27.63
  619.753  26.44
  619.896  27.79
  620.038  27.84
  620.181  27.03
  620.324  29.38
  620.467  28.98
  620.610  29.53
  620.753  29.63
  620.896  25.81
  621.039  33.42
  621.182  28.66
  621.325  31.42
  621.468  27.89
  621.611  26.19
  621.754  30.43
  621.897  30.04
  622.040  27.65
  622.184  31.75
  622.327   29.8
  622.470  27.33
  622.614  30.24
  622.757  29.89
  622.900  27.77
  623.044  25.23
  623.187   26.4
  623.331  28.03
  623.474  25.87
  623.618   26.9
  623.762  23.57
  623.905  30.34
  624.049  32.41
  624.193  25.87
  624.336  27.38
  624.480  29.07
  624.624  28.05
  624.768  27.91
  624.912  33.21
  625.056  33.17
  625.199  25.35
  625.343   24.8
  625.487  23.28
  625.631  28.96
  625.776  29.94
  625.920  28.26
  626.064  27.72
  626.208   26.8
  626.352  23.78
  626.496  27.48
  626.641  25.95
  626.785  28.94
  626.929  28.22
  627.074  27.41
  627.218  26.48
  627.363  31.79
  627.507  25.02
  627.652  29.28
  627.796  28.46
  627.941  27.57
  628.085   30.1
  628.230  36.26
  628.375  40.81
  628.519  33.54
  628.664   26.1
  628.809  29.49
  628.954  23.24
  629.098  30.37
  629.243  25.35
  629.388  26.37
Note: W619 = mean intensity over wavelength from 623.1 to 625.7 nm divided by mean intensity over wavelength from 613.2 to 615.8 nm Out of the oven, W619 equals 0.9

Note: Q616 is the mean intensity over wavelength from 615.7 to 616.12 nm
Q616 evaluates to 26.5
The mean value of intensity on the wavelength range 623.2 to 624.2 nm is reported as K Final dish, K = 27.6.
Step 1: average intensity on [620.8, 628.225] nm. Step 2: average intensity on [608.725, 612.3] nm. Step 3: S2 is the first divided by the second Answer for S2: 1.0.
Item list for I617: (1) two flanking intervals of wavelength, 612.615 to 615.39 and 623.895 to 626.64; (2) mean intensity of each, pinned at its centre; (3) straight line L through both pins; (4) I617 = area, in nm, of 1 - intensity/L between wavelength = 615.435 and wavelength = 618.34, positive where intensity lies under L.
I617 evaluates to 0.13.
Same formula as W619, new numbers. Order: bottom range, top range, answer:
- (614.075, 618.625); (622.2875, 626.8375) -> 0.93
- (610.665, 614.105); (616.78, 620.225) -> 0.95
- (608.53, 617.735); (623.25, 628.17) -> 0.94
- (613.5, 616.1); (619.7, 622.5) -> 0.94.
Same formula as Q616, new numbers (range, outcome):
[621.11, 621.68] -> 28.6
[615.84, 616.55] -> 27.9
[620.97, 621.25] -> 31.1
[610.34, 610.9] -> 30.2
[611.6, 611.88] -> 29.5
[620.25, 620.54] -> 29.1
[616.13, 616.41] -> 27.7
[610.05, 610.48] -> 28.4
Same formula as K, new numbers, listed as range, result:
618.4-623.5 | 28.3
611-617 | 29.9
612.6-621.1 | 29.2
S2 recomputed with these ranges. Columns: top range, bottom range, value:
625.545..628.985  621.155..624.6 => 1.02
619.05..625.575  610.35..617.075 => 0.94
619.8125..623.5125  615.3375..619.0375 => 1.01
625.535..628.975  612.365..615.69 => 0.94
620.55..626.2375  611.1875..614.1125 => 0.97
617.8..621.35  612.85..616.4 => 0.94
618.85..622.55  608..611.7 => 0.93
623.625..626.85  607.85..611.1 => 0.91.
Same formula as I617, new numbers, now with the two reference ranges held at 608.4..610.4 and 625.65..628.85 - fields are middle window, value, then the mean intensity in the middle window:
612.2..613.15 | 0.03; 28.9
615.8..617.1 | 0.05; 28.5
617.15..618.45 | 0.04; 28.6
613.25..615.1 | -0.08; 31.1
